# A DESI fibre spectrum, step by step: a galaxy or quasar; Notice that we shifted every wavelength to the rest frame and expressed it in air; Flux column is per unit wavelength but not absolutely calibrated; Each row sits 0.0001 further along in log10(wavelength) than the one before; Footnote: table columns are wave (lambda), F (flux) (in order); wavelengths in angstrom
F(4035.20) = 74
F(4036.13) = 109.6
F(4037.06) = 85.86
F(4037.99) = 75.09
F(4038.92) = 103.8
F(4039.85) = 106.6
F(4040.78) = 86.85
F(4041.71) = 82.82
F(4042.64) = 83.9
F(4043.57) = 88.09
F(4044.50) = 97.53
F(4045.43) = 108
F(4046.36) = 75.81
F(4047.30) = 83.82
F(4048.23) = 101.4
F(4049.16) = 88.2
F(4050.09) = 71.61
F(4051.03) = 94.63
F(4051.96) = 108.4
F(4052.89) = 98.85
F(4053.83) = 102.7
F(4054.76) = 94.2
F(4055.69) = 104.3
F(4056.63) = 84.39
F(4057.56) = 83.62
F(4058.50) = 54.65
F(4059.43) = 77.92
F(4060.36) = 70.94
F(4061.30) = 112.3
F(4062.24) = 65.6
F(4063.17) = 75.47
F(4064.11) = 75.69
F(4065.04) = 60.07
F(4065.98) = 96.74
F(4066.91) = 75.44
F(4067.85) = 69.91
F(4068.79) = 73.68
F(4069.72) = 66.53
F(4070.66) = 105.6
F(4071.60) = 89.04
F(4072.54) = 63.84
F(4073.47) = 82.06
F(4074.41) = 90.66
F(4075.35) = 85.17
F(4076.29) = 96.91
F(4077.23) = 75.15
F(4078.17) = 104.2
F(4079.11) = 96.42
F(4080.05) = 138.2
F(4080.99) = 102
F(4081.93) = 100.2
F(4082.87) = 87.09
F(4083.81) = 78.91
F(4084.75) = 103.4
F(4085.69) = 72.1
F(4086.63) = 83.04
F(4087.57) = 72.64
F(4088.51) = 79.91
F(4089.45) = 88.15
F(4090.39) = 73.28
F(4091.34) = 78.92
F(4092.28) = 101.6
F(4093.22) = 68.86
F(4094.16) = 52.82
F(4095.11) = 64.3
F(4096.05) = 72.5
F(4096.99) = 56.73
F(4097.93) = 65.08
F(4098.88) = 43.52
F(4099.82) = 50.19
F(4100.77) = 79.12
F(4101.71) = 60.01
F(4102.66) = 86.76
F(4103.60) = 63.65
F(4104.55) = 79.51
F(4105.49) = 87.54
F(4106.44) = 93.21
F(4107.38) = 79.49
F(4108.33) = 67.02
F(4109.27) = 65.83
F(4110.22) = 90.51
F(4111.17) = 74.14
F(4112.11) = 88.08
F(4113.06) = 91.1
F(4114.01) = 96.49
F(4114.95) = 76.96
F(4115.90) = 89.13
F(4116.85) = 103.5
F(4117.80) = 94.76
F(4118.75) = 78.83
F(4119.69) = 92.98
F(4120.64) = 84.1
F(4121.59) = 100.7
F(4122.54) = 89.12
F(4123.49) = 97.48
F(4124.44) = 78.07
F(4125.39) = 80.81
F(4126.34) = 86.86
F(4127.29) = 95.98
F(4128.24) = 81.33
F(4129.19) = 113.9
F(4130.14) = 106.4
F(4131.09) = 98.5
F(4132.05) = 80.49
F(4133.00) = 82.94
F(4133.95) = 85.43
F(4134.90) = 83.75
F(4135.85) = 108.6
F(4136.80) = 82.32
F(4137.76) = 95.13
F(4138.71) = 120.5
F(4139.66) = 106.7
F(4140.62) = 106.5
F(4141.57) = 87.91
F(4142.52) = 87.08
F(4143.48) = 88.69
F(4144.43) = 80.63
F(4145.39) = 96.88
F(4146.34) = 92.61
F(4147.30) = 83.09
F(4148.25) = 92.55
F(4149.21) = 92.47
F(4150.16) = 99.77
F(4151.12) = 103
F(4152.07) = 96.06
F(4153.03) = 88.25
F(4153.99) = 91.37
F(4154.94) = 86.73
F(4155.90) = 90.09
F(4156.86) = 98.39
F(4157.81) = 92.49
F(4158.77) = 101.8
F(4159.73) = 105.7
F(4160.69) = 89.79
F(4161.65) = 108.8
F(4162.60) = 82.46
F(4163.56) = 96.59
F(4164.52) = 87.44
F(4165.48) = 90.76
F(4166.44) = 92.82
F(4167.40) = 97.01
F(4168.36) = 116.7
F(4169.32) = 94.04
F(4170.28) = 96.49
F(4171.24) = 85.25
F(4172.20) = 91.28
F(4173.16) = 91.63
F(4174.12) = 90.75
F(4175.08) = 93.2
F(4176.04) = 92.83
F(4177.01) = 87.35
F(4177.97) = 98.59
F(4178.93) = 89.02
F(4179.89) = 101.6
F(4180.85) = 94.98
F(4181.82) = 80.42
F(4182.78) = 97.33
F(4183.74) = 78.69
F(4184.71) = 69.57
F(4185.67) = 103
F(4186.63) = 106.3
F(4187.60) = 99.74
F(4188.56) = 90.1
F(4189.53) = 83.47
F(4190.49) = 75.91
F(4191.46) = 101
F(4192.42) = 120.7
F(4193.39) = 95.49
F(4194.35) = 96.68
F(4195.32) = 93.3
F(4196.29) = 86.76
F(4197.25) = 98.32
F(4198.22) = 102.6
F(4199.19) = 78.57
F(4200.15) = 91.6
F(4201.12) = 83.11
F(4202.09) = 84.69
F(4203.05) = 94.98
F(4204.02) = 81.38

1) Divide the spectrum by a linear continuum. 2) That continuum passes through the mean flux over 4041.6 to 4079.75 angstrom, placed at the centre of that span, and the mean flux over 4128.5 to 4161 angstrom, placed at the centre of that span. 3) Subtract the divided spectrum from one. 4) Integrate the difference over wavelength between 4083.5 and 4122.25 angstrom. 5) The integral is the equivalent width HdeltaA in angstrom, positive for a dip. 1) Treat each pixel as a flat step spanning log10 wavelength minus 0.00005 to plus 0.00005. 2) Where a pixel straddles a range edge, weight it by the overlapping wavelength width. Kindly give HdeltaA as 4.9 angstrom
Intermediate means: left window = 86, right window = 94.5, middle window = 78.8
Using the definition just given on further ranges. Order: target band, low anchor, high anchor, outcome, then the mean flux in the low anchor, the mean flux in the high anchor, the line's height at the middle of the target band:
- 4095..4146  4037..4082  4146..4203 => 3.1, 88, 93.3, 90.8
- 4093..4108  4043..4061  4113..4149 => 3.6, 89.1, 92.1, 90.9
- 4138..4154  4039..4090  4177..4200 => -0.7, 87.4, 93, 91.1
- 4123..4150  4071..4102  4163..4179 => -1.3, 80.7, 93.7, 88.4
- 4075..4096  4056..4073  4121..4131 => -0.8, 78.1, 93.2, 83.2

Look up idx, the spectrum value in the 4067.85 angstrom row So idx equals 69.91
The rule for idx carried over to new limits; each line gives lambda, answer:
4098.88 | 43.52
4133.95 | 85.43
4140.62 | 106.5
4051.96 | 108.4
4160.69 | 89.79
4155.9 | 90.09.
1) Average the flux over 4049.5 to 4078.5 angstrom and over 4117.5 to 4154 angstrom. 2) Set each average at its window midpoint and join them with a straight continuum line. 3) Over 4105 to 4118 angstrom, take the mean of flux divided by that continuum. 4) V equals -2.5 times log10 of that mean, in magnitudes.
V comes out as 0.05 mag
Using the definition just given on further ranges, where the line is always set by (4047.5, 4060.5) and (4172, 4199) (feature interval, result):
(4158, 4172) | -0.04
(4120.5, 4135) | 0.01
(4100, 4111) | 0.18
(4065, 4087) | 0.02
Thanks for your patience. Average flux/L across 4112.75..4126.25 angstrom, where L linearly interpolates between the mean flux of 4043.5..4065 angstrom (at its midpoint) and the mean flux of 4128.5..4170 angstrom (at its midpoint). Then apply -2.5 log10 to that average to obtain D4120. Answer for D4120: 0.036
